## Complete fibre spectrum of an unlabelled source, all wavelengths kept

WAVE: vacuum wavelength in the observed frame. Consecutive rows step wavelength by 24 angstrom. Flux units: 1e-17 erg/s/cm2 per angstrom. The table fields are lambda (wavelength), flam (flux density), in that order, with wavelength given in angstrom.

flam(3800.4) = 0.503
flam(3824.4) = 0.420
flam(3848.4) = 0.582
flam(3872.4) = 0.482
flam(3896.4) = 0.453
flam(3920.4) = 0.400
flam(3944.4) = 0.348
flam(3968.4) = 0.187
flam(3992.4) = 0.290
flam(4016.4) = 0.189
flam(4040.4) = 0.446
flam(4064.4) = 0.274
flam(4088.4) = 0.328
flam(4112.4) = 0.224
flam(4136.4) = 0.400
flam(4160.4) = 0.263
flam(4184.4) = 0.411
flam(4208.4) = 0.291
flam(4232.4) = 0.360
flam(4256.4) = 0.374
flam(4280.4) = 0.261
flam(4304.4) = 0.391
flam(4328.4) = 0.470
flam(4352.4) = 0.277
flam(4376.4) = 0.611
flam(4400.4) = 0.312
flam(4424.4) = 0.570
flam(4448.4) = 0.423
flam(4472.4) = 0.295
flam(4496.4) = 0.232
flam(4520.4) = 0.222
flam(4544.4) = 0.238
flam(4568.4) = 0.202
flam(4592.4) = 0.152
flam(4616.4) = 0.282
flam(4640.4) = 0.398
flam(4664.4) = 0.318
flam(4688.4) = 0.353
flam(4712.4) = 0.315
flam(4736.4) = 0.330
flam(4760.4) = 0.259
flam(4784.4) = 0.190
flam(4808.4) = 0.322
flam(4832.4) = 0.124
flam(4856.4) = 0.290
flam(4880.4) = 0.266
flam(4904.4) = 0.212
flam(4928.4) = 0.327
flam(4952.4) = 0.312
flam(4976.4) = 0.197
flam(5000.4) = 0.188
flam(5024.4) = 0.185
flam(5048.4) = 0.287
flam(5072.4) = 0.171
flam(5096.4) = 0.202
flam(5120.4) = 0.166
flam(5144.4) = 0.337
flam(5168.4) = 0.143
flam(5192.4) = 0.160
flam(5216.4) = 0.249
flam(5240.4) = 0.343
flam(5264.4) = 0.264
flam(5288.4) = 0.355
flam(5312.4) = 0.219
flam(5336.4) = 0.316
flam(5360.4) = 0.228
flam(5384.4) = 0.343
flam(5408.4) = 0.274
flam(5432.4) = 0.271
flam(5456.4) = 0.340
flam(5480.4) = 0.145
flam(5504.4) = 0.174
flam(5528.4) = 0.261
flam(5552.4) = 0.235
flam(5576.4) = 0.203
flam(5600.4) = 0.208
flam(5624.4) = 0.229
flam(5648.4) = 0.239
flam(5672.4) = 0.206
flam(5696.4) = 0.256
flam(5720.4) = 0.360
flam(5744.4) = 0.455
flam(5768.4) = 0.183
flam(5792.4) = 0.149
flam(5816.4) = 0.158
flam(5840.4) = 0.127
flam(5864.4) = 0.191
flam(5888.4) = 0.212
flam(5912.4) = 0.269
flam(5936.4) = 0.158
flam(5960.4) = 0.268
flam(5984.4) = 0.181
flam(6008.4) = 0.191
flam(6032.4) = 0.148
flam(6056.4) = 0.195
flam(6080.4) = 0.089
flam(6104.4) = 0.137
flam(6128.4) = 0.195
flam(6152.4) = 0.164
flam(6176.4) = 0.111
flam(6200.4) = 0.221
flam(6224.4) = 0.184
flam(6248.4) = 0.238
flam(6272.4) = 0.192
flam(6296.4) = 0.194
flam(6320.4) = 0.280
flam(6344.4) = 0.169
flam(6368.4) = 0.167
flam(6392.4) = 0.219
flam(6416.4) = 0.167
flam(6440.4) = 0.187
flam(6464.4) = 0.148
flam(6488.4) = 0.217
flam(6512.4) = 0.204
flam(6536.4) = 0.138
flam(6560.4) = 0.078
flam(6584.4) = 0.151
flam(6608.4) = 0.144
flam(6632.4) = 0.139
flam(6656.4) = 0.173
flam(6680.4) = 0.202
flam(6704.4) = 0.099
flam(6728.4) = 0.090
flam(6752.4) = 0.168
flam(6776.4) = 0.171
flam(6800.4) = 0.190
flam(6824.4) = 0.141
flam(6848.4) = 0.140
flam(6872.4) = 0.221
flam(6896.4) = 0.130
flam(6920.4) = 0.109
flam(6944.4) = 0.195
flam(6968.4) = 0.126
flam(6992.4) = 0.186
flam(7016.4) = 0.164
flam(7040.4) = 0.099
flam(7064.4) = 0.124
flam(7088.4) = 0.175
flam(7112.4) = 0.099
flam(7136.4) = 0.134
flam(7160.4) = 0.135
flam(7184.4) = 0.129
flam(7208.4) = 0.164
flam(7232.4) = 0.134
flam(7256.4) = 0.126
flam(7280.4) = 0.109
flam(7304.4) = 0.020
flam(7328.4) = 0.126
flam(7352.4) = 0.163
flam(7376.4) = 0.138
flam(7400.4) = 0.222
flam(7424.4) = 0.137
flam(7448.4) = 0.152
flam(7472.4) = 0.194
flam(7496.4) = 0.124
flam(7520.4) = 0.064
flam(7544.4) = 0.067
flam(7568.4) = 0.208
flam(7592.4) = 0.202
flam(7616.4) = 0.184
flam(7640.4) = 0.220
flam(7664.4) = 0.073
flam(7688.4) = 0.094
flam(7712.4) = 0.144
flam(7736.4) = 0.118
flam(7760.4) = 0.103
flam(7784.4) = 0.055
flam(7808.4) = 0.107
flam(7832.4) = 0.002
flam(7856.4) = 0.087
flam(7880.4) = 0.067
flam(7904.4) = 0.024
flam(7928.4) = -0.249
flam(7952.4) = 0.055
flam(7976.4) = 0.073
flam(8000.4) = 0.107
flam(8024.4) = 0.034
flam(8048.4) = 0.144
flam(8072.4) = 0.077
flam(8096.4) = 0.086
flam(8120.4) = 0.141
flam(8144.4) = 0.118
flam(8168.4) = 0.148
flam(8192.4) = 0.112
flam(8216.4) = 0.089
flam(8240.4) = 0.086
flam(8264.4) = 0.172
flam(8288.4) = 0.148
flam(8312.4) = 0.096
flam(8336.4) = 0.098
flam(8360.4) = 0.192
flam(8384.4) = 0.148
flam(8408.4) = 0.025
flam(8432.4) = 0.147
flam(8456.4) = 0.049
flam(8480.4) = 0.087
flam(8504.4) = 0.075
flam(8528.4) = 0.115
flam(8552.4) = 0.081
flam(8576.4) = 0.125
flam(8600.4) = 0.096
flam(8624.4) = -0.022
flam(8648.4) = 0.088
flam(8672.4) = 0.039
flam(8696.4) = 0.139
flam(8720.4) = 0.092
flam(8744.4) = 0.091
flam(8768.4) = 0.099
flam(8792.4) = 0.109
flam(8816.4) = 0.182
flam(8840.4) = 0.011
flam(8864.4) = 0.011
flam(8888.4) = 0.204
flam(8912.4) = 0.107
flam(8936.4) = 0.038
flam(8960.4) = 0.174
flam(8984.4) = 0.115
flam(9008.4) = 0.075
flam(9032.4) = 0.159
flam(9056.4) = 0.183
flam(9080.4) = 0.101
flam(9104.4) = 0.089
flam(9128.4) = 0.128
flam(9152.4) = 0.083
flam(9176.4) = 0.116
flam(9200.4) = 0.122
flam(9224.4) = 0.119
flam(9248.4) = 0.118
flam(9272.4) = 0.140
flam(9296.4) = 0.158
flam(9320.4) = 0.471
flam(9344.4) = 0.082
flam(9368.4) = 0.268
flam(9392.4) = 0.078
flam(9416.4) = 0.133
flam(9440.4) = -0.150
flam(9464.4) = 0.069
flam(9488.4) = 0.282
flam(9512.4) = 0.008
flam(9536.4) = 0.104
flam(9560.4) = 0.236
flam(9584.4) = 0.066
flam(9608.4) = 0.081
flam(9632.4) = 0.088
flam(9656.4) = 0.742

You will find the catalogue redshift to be 1.591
